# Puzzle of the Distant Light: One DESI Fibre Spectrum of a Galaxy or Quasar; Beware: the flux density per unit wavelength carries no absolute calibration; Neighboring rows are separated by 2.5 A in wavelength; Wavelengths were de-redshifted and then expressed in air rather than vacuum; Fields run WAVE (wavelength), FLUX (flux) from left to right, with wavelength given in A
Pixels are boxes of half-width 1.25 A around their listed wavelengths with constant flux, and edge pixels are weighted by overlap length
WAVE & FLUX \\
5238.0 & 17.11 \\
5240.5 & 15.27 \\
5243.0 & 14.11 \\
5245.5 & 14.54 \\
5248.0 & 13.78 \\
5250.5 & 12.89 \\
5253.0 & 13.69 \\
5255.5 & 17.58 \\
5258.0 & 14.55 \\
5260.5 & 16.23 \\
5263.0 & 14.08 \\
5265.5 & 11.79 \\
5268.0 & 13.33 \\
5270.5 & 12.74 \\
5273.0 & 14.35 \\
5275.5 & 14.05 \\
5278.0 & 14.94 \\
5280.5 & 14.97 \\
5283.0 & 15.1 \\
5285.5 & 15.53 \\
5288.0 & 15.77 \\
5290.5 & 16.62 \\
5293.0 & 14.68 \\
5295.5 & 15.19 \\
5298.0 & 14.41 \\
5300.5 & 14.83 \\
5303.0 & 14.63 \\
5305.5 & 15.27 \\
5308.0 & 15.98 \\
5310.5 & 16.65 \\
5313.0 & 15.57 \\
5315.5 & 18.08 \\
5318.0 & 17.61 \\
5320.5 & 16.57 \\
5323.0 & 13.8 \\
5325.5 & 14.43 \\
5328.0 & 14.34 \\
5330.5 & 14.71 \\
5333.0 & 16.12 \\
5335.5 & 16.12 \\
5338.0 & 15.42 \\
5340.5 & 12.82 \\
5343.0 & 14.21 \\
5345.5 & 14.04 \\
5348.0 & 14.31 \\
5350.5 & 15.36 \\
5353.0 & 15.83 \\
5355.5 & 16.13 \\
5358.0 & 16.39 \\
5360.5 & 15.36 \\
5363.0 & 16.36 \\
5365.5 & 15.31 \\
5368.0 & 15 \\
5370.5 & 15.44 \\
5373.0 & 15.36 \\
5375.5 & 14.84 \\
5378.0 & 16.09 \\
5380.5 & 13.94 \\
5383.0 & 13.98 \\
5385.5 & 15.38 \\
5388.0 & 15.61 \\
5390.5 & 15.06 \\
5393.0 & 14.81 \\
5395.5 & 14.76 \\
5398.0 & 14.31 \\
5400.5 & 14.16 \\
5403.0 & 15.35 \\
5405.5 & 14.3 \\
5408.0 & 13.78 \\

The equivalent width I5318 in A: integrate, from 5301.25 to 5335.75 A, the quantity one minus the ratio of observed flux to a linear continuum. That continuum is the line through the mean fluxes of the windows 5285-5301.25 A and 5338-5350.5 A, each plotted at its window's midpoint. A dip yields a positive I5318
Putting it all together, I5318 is -2.2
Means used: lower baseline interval 15.3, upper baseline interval 14.2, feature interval 15.7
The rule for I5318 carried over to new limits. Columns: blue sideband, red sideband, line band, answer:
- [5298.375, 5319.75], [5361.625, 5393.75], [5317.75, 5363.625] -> 1.3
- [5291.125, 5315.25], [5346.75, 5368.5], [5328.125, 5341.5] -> 0.4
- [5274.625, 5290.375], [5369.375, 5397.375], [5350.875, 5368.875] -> -0.9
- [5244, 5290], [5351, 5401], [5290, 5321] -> -2.3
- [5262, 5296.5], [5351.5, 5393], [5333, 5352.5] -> 0.4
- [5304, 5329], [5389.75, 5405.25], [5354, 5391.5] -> -0.8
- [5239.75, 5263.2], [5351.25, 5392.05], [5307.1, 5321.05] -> -1.6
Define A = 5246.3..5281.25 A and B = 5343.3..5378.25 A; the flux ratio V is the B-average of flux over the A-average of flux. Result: 1.08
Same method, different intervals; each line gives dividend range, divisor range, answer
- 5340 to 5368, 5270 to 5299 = 1.02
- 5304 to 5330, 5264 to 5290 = 1.10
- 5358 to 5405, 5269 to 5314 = 1.00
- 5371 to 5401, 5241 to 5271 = 1.05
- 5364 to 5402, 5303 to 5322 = 0.91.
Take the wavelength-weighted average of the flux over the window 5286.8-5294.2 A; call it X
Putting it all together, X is 15.7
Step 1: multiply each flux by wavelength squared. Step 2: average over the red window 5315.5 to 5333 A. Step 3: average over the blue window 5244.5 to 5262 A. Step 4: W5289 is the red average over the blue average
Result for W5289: 1.1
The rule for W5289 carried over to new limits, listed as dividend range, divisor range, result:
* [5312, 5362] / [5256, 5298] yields 1.07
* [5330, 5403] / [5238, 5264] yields 1.06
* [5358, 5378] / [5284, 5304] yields 1.05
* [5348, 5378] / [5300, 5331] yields 1.01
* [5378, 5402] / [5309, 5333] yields 0.96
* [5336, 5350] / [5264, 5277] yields 1.11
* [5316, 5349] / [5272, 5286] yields 1.04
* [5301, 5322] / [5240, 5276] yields 1.17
